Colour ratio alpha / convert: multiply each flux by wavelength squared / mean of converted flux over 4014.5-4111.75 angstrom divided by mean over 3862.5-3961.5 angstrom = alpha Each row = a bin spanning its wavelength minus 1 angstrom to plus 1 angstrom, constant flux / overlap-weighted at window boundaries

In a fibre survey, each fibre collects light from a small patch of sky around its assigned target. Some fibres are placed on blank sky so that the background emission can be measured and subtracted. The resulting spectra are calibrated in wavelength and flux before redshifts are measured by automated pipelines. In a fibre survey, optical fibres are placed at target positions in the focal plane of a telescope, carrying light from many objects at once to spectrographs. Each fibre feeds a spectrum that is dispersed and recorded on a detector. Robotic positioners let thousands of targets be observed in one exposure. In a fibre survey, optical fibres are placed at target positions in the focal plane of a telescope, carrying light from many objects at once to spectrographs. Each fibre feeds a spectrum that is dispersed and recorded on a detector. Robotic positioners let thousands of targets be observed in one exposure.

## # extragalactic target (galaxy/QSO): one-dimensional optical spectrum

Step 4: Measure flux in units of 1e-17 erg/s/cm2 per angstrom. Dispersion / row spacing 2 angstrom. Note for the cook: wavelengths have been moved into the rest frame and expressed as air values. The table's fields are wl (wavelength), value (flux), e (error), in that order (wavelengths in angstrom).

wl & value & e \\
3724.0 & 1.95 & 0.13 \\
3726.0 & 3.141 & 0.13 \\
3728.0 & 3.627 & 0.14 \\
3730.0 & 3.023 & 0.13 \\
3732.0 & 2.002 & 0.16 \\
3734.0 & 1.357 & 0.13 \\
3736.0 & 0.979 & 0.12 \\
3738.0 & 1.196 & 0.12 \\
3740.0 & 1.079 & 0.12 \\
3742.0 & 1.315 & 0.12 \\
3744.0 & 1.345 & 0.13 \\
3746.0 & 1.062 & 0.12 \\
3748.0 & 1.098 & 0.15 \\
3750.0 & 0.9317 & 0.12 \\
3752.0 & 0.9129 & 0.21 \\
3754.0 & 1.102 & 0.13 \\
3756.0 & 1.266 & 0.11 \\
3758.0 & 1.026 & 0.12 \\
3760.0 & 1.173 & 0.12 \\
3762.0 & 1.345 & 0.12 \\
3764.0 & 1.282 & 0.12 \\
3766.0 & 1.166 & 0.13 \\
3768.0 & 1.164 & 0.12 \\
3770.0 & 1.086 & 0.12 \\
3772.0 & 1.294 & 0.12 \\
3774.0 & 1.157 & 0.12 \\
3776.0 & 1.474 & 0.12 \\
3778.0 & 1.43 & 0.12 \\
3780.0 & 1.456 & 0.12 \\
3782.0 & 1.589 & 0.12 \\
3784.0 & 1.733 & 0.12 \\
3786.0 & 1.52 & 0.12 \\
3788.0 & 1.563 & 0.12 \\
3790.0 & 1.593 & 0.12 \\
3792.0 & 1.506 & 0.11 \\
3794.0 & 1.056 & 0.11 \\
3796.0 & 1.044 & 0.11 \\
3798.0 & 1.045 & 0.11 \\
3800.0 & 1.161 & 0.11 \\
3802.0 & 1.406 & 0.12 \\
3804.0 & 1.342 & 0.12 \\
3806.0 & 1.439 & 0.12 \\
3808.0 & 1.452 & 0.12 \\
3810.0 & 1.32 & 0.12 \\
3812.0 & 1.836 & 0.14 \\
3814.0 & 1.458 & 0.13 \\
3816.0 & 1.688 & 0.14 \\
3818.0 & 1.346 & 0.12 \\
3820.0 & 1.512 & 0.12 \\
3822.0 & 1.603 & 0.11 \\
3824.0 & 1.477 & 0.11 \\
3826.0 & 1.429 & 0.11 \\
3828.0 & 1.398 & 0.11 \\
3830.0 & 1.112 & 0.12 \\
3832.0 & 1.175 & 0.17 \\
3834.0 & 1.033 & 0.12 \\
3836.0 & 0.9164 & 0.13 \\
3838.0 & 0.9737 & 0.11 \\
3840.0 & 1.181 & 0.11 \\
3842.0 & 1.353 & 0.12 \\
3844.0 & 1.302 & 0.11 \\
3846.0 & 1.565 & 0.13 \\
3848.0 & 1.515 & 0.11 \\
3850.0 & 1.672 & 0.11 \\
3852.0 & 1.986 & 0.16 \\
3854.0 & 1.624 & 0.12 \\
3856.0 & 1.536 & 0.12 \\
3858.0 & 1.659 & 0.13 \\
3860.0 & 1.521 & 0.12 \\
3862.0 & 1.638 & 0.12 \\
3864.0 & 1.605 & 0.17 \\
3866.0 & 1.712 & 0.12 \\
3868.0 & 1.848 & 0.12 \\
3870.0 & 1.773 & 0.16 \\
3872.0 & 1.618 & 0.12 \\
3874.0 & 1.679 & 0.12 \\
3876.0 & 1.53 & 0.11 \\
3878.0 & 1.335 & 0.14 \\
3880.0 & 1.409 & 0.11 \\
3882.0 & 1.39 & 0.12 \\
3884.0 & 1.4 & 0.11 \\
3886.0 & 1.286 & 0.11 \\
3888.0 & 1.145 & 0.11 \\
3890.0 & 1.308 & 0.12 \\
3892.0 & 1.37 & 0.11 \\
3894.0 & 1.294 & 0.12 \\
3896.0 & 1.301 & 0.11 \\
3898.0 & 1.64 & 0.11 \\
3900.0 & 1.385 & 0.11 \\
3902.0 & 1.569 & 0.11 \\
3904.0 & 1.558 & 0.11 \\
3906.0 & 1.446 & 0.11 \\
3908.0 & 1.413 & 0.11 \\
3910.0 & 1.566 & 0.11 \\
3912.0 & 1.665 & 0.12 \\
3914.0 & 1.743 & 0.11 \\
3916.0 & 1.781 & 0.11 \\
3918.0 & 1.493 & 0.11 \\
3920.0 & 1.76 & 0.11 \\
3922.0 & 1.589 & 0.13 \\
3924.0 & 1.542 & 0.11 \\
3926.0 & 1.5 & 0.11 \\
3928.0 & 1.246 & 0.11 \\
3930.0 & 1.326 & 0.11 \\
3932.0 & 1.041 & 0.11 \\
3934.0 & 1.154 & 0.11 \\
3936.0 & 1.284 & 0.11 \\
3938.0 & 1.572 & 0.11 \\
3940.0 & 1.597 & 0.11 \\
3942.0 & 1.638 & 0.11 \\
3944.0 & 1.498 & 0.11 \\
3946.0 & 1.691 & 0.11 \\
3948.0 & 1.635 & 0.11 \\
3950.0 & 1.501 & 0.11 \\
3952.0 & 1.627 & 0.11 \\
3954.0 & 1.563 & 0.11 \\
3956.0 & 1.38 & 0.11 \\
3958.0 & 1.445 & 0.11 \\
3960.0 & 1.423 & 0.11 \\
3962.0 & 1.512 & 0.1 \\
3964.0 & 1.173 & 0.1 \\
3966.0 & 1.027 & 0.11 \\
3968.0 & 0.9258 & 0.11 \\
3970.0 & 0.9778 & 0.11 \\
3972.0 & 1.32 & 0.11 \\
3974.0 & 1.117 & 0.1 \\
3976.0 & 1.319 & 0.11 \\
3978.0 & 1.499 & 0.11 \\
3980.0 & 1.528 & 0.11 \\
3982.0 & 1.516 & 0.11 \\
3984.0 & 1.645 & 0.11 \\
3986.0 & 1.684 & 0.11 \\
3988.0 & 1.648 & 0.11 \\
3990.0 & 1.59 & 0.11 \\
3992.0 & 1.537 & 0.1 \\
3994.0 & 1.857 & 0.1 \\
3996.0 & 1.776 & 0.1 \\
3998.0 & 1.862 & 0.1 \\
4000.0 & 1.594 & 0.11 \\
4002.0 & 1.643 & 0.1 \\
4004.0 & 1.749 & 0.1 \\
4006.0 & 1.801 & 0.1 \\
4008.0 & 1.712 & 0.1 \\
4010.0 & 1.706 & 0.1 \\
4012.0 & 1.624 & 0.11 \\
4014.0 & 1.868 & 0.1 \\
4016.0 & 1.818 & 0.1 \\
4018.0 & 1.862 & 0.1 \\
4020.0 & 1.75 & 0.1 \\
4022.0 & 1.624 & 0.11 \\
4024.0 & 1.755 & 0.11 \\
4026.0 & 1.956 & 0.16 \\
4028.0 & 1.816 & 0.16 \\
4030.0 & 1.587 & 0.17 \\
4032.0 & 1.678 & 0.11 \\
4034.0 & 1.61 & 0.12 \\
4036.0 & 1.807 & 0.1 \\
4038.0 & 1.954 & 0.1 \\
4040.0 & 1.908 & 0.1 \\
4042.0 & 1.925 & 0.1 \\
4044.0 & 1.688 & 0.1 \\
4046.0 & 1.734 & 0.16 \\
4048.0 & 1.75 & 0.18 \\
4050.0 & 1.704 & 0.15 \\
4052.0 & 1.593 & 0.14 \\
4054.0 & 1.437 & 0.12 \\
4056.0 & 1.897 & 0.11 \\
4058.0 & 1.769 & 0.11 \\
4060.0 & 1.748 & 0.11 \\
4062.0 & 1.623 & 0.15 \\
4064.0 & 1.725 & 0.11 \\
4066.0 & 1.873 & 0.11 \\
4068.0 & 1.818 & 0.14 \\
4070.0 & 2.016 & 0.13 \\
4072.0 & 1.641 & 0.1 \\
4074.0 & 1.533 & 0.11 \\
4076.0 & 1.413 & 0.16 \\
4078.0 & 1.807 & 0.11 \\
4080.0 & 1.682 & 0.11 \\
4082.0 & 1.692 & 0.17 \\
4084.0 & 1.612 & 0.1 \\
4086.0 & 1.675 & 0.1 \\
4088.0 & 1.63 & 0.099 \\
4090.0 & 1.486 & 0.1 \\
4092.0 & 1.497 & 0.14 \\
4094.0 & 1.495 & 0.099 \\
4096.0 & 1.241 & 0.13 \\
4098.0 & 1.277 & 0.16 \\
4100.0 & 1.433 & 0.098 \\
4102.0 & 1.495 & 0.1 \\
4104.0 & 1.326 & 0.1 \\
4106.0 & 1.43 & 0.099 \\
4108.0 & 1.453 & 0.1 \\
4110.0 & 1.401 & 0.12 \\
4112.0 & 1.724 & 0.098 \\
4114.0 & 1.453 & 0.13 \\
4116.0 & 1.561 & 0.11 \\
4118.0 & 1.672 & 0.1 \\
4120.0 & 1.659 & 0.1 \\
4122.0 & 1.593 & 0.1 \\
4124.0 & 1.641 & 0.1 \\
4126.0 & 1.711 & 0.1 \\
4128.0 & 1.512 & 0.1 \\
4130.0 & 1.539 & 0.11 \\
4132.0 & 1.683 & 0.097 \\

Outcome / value 1.20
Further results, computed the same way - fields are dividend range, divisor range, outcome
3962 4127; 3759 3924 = 1.24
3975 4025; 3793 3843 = 1.41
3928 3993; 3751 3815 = 1.17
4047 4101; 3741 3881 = 1.34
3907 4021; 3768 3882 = 1.14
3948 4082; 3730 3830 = 1.37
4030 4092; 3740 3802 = 1.57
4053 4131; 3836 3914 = 1.19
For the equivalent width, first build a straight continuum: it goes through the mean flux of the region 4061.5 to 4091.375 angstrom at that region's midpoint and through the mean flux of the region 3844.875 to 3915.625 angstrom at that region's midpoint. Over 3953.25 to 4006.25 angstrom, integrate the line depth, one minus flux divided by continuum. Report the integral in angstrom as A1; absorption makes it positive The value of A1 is 4.3 angstrom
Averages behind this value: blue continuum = 1.54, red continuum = 1.68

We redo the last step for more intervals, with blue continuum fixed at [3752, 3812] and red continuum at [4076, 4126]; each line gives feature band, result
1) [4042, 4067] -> -3.5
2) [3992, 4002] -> -1.8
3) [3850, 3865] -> -3.1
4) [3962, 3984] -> 2.7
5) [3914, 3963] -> -2.4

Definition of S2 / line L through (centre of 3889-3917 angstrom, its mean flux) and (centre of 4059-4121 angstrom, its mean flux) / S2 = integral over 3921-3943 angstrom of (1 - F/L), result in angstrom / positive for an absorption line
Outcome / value 1.56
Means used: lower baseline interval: 1.5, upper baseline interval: 1.58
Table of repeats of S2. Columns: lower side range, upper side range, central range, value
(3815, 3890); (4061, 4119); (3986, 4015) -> -3.42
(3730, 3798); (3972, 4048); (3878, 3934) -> 3.10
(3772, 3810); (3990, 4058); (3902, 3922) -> -0.39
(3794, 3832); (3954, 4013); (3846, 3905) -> -4.36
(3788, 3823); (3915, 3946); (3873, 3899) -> 1.05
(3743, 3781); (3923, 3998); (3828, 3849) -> 1.19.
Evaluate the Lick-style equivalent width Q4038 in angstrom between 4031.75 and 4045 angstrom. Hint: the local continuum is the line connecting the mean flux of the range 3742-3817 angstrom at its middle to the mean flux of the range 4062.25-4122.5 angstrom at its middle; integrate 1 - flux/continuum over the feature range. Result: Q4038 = -2.3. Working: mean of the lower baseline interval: 1.31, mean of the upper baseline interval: 1.58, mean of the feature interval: 1.8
